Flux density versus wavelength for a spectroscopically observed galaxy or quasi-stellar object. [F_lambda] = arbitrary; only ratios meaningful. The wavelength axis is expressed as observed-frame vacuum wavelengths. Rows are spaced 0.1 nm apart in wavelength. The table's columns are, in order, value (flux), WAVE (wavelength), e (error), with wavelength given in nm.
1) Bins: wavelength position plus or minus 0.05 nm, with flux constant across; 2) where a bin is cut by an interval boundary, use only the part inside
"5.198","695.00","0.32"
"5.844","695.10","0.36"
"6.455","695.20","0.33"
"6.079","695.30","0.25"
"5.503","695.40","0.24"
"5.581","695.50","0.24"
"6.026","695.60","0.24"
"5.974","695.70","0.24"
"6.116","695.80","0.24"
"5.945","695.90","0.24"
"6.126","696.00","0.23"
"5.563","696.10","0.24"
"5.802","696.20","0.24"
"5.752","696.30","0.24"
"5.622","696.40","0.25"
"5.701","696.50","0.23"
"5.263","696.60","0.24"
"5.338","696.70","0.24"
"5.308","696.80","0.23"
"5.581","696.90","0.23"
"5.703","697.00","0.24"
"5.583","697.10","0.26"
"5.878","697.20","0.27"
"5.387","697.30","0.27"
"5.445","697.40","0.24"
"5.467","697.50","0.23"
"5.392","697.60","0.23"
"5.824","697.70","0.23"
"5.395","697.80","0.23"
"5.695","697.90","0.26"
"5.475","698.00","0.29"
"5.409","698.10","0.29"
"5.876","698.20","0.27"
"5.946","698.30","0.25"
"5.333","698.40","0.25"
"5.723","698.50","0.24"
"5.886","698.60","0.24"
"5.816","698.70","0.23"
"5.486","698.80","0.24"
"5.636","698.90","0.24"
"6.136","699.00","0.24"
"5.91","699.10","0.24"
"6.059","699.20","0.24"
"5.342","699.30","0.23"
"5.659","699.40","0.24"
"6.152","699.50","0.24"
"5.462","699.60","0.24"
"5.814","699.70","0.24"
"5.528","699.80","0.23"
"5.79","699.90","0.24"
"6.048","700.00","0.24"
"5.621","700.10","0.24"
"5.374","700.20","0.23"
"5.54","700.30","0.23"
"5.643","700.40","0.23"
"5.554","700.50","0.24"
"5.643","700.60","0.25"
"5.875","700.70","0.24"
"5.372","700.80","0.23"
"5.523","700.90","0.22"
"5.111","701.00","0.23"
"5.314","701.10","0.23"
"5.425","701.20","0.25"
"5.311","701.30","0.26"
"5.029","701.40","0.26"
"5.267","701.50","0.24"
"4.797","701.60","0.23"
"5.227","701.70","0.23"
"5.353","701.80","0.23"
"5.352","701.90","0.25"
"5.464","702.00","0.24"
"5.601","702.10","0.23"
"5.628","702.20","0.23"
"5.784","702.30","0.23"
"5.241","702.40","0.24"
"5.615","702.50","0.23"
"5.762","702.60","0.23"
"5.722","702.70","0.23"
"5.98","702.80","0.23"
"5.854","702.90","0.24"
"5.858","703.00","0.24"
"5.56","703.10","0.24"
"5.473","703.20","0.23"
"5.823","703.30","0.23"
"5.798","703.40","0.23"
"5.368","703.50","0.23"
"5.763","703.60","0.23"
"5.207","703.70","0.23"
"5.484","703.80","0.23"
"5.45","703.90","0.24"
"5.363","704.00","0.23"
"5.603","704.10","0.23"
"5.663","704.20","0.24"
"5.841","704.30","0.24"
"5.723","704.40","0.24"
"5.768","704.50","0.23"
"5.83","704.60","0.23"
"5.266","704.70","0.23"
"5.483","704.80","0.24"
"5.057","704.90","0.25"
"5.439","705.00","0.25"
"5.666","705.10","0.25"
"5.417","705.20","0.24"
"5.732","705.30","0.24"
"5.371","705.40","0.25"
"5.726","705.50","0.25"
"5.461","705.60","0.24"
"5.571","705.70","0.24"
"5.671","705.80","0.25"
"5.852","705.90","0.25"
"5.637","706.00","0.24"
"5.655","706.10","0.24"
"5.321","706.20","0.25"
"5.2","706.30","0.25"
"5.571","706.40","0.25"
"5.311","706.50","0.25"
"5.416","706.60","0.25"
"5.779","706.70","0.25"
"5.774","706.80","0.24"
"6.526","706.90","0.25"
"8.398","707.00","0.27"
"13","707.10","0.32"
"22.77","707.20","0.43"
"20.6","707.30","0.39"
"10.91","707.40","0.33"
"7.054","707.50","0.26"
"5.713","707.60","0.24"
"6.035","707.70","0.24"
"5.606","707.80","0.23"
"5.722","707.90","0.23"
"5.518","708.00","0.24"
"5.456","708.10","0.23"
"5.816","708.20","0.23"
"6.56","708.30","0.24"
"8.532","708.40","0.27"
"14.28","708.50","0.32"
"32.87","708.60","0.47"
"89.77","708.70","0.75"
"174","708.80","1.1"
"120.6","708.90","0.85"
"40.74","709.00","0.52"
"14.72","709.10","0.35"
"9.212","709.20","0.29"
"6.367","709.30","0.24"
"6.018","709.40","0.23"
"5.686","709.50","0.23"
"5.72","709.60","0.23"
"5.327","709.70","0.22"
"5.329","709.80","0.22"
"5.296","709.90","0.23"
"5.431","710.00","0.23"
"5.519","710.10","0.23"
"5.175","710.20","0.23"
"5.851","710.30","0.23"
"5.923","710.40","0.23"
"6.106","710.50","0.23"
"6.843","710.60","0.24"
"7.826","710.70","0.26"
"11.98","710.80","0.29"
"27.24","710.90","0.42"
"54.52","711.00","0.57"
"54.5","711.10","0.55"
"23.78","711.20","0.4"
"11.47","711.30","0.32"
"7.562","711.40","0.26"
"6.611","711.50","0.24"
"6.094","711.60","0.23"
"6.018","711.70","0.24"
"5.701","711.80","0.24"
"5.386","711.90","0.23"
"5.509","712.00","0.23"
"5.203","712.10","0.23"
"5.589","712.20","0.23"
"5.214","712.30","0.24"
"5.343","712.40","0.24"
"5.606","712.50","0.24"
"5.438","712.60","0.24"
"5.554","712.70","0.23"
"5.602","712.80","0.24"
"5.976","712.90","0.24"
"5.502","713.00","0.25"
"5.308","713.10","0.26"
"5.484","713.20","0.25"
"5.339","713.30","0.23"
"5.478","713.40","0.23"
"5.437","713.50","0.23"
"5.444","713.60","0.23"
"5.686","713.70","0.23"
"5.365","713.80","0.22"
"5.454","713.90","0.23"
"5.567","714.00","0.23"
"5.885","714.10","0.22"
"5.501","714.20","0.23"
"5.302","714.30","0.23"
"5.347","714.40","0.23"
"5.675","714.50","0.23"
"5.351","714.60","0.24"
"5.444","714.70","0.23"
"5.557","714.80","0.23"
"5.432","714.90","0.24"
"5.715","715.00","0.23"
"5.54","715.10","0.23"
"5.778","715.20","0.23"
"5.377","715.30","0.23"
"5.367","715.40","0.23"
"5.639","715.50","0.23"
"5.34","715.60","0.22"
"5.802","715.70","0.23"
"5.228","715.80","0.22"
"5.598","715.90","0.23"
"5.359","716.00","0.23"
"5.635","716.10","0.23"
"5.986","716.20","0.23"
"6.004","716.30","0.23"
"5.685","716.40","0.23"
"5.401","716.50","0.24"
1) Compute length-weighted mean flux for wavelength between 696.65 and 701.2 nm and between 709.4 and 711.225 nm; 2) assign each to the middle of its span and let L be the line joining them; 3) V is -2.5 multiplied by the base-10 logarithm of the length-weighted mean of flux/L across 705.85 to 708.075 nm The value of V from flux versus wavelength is 0.38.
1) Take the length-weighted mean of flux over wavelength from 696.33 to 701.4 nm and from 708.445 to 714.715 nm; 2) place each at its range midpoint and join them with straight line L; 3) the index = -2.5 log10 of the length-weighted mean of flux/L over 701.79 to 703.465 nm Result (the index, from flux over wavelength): 0.44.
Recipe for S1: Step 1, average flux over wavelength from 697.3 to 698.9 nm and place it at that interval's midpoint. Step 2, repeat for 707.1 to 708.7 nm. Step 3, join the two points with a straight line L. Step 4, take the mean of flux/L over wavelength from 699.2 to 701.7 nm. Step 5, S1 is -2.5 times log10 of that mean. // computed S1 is 0.322 mag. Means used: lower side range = 5.6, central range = 5.51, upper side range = 13.4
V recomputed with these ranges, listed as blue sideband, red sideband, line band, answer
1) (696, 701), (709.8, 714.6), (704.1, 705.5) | 0.264 mag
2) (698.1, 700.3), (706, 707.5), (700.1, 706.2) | 0.300 mag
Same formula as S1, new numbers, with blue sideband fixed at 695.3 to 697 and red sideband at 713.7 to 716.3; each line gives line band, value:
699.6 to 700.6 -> 0.01 mag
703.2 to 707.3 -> -0.15 mag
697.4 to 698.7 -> 0.01 mag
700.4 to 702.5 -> 0.05 mag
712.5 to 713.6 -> 0.01 mag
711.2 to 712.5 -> -0.24 mag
